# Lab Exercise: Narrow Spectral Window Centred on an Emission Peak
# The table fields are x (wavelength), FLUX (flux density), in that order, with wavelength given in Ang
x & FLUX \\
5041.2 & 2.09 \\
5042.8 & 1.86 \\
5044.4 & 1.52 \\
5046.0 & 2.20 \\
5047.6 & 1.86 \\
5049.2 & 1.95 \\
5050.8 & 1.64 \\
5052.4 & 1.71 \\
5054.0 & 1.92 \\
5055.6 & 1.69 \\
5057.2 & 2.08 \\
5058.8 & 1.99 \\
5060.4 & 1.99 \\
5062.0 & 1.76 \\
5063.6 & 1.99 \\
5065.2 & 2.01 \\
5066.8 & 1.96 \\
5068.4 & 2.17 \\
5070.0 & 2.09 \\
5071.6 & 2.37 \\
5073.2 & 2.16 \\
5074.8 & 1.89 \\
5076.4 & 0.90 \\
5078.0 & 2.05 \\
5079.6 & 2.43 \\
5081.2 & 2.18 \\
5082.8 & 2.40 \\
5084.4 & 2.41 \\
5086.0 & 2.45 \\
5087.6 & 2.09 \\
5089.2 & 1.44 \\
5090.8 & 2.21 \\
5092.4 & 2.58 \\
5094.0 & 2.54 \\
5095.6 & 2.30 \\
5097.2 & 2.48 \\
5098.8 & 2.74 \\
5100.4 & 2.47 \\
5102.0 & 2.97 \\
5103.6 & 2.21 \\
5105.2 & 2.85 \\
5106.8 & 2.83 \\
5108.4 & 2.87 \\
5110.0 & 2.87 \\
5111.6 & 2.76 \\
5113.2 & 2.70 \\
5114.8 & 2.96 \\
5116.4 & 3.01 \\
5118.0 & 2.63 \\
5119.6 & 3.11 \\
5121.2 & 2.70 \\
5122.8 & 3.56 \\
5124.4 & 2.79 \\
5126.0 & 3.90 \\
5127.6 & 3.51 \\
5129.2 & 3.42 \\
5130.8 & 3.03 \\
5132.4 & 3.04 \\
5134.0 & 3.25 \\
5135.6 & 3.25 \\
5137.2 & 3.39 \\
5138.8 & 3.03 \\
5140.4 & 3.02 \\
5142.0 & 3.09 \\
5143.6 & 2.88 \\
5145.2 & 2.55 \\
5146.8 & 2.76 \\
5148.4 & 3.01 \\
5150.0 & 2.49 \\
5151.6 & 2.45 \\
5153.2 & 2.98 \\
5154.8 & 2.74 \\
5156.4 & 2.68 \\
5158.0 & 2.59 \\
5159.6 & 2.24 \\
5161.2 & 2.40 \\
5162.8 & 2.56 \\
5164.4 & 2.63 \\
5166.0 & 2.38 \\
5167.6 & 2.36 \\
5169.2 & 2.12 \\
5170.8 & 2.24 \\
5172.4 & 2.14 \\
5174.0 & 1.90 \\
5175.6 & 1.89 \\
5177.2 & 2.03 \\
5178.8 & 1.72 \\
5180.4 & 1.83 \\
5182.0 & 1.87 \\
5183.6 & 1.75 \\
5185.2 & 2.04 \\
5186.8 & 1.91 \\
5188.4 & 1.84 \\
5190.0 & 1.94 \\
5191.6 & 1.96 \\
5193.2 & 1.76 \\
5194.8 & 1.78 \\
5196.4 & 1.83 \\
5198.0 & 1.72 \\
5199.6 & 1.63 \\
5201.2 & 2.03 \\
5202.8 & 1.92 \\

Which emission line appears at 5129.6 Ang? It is C III]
